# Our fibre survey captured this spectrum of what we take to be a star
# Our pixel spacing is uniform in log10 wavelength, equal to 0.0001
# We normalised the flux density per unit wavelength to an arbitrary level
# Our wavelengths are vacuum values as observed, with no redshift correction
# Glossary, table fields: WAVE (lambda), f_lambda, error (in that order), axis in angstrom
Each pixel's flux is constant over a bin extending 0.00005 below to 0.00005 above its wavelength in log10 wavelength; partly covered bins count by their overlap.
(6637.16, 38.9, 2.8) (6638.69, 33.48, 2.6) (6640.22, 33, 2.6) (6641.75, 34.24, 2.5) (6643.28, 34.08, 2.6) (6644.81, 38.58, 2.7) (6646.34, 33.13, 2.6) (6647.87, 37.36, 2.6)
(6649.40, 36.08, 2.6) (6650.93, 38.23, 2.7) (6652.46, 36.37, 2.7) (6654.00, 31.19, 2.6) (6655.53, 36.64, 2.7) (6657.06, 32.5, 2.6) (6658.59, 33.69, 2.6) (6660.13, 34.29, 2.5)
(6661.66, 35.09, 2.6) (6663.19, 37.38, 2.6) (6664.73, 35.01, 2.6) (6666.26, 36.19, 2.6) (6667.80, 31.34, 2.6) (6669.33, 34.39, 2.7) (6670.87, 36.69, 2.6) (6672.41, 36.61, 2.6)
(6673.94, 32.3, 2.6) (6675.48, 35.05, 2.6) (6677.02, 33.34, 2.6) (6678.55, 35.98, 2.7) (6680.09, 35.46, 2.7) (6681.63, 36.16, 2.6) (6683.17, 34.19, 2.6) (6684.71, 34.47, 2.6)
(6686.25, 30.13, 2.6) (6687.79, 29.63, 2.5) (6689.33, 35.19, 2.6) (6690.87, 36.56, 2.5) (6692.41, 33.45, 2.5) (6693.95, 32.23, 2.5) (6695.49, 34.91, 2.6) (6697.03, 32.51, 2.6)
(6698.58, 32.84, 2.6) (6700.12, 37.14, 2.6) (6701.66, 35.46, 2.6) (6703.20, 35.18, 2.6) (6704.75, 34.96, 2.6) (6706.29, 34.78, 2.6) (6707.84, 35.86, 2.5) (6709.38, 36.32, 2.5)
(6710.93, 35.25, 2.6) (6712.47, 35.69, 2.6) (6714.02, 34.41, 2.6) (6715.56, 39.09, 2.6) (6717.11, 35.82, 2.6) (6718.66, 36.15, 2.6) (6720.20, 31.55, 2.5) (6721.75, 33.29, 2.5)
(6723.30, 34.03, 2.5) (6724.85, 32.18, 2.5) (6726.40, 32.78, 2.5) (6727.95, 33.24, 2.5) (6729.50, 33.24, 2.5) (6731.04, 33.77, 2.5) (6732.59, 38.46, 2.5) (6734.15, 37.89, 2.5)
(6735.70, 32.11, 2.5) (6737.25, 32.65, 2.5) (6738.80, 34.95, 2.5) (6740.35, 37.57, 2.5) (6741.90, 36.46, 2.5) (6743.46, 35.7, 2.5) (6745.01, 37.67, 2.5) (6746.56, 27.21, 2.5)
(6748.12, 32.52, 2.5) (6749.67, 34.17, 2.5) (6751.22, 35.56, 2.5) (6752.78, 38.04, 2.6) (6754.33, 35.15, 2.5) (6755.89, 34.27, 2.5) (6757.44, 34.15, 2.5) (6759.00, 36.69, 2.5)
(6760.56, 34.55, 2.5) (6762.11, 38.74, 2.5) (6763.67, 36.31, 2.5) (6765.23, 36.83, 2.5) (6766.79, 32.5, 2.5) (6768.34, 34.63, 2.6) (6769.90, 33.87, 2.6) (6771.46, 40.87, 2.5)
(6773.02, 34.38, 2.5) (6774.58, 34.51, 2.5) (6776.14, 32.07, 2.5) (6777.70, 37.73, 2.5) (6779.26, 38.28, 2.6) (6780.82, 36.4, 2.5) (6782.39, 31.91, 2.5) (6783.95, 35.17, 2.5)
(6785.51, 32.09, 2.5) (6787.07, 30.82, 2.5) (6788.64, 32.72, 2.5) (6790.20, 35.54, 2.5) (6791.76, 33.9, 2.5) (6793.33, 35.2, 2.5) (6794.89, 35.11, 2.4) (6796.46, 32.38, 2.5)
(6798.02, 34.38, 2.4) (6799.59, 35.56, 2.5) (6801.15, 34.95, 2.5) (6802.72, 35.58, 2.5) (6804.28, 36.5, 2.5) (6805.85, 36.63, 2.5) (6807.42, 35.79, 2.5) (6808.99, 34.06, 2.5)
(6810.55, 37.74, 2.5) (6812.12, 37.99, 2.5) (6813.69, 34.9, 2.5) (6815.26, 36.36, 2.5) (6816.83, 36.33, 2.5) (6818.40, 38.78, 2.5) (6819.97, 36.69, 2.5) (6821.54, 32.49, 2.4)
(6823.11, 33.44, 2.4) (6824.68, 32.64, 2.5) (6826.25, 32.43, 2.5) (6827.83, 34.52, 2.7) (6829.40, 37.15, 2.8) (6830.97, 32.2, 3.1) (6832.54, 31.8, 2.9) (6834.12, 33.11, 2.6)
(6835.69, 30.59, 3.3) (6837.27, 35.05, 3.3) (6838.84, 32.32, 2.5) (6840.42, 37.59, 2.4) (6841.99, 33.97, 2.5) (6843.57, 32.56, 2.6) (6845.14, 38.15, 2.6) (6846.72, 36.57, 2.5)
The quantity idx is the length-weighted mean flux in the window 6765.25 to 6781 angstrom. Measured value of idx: 35.6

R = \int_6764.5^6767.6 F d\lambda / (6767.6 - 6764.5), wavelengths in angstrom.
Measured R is 34.7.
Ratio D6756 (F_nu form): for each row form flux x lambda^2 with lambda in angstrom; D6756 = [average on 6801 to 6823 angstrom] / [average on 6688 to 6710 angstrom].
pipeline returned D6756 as 1.07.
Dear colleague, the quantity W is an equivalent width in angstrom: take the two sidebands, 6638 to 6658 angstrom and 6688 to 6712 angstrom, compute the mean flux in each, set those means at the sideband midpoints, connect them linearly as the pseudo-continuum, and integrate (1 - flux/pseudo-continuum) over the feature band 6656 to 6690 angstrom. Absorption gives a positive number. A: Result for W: 0.5 angstrom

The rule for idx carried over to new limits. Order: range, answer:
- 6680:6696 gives 33.8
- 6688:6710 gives 34.7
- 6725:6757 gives 34.6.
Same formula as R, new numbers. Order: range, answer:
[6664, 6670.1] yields 34.2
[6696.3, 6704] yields 34.6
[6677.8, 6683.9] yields 35.4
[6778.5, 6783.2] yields 35.5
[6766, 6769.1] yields 33.6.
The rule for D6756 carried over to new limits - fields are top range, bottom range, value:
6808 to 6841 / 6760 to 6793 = 1.01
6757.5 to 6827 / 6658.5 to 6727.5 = 1.05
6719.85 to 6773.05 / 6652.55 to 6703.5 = 1.03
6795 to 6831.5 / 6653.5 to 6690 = 1.07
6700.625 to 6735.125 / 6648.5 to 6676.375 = 1.02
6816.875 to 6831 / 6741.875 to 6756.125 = 1.03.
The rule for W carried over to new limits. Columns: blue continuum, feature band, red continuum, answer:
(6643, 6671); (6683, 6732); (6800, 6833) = 1.3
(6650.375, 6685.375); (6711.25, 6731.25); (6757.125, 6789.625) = 0.4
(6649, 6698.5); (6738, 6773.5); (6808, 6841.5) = -0.8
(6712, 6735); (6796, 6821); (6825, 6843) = -1.5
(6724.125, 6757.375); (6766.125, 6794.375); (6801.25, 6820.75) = 0.8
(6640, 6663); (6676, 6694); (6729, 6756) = 0.5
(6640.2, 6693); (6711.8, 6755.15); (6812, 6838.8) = -0.2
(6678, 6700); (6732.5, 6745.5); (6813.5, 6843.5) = -0.7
